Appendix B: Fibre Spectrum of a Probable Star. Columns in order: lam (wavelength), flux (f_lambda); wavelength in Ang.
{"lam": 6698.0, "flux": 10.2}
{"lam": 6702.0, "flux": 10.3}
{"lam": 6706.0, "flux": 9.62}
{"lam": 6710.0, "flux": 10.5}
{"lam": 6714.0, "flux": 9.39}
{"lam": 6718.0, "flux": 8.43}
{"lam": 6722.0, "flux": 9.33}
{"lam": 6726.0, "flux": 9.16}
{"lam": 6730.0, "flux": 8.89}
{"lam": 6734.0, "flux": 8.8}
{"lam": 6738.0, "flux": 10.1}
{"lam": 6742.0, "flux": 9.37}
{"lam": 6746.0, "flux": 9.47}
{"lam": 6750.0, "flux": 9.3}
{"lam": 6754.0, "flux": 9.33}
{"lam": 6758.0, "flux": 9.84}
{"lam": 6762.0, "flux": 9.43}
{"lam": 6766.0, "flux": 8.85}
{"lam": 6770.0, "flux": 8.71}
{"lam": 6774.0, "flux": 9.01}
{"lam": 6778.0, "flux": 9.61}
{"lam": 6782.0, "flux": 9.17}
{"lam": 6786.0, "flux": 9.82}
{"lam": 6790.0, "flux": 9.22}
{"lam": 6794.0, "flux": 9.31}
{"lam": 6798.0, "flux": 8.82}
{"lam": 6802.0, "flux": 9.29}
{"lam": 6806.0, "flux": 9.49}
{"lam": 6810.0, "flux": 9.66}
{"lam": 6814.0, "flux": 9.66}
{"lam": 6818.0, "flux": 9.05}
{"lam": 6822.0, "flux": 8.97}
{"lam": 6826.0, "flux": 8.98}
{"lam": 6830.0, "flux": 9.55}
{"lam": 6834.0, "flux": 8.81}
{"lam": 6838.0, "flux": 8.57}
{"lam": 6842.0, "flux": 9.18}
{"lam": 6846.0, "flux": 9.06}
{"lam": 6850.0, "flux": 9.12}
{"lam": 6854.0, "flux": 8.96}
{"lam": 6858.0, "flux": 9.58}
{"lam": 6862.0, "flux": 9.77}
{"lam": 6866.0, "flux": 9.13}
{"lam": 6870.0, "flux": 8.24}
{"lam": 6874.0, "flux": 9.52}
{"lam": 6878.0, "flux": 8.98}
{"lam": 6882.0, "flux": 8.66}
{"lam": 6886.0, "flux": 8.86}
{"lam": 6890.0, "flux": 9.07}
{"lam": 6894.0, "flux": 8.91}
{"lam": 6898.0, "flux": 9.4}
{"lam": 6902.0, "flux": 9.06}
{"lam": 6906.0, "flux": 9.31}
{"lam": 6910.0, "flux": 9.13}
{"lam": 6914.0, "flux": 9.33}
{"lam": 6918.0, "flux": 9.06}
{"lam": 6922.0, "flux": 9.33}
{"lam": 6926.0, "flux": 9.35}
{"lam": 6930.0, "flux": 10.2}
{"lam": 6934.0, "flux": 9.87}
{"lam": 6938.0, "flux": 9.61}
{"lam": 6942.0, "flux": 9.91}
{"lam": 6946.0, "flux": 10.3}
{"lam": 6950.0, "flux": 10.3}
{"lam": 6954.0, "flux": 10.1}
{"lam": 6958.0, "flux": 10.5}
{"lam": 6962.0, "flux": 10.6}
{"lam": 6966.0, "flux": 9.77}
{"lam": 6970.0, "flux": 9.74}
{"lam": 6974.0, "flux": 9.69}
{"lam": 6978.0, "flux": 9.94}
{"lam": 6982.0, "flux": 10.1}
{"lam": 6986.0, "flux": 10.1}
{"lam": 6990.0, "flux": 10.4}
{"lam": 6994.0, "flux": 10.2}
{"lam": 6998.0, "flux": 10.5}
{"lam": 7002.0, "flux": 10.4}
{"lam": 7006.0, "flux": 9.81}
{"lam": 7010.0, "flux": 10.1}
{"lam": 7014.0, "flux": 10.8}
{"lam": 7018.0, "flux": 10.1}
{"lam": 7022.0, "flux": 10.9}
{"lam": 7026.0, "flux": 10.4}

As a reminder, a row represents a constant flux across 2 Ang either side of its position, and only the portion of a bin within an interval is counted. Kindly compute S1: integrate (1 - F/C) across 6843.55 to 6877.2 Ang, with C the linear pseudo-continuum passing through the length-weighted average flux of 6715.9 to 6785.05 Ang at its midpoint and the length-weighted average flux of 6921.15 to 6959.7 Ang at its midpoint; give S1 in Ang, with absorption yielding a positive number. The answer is 1.7 Ang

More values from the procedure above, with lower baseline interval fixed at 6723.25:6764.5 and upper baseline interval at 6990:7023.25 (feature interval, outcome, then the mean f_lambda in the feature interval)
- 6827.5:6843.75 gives 1.1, 9.02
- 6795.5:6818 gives 0.6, 9.35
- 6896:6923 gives 2.0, 9.23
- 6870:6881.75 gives 1.0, 8.99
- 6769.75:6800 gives 0.9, 9.24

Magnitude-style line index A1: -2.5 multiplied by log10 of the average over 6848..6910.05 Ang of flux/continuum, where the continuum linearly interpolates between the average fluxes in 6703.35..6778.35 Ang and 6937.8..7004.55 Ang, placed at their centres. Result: 0.08 mag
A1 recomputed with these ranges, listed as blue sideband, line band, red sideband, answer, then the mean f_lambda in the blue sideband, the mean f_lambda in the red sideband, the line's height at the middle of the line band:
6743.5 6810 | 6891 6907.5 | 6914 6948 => 0.051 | 9.3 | 9.68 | 9.6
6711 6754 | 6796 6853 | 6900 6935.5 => 0.020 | 9.26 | 9.4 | 9.33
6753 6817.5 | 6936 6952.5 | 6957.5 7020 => -0.006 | 9.32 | 10.2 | 9.98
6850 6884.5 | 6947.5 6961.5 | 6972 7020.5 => -0.053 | 9.1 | 10.2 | 9.84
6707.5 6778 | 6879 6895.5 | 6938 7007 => 0.109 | 9.3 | 10.1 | 9.82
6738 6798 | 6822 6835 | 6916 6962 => 0.048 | 9.33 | 9.9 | 9.53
